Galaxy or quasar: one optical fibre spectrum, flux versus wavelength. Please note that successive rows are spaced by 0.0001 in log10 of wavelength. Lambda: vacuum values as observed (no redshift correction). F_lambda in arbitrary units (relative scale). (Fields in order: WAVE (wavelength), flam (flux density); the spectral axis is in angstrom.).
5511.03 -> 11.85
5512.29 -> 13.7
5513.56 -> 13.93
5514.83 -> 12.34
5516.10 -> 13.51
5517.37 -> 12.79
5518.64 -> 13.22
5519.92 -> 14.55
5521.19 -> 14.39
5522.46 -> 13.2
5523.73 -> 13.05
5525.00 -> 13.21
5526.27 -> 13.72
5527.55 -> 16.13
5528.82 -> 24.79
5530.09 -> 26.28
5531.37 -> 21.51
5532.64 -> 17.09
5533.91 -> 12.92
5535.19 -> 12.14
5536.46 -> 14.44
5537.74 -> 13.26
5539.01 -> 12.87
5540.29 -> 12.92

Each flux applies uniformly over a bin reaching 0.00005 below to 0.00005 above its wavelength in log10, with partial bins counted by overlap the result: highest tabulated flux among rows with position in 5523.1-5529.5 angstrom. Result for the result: 24.79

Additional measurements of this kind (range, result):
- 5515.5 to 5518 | 13.51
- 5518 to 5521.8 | 14.55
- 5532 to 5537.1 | 17.09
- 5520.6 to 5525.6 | 14.39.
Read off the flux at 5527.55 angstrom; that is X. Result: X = 16.13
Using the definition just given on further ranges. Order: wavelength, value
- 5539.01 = 12.87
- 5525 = 13.21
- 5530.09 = 26.28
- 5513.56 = 13.93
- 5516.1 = 13.51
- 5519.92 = 14.55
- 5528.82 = 24.79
